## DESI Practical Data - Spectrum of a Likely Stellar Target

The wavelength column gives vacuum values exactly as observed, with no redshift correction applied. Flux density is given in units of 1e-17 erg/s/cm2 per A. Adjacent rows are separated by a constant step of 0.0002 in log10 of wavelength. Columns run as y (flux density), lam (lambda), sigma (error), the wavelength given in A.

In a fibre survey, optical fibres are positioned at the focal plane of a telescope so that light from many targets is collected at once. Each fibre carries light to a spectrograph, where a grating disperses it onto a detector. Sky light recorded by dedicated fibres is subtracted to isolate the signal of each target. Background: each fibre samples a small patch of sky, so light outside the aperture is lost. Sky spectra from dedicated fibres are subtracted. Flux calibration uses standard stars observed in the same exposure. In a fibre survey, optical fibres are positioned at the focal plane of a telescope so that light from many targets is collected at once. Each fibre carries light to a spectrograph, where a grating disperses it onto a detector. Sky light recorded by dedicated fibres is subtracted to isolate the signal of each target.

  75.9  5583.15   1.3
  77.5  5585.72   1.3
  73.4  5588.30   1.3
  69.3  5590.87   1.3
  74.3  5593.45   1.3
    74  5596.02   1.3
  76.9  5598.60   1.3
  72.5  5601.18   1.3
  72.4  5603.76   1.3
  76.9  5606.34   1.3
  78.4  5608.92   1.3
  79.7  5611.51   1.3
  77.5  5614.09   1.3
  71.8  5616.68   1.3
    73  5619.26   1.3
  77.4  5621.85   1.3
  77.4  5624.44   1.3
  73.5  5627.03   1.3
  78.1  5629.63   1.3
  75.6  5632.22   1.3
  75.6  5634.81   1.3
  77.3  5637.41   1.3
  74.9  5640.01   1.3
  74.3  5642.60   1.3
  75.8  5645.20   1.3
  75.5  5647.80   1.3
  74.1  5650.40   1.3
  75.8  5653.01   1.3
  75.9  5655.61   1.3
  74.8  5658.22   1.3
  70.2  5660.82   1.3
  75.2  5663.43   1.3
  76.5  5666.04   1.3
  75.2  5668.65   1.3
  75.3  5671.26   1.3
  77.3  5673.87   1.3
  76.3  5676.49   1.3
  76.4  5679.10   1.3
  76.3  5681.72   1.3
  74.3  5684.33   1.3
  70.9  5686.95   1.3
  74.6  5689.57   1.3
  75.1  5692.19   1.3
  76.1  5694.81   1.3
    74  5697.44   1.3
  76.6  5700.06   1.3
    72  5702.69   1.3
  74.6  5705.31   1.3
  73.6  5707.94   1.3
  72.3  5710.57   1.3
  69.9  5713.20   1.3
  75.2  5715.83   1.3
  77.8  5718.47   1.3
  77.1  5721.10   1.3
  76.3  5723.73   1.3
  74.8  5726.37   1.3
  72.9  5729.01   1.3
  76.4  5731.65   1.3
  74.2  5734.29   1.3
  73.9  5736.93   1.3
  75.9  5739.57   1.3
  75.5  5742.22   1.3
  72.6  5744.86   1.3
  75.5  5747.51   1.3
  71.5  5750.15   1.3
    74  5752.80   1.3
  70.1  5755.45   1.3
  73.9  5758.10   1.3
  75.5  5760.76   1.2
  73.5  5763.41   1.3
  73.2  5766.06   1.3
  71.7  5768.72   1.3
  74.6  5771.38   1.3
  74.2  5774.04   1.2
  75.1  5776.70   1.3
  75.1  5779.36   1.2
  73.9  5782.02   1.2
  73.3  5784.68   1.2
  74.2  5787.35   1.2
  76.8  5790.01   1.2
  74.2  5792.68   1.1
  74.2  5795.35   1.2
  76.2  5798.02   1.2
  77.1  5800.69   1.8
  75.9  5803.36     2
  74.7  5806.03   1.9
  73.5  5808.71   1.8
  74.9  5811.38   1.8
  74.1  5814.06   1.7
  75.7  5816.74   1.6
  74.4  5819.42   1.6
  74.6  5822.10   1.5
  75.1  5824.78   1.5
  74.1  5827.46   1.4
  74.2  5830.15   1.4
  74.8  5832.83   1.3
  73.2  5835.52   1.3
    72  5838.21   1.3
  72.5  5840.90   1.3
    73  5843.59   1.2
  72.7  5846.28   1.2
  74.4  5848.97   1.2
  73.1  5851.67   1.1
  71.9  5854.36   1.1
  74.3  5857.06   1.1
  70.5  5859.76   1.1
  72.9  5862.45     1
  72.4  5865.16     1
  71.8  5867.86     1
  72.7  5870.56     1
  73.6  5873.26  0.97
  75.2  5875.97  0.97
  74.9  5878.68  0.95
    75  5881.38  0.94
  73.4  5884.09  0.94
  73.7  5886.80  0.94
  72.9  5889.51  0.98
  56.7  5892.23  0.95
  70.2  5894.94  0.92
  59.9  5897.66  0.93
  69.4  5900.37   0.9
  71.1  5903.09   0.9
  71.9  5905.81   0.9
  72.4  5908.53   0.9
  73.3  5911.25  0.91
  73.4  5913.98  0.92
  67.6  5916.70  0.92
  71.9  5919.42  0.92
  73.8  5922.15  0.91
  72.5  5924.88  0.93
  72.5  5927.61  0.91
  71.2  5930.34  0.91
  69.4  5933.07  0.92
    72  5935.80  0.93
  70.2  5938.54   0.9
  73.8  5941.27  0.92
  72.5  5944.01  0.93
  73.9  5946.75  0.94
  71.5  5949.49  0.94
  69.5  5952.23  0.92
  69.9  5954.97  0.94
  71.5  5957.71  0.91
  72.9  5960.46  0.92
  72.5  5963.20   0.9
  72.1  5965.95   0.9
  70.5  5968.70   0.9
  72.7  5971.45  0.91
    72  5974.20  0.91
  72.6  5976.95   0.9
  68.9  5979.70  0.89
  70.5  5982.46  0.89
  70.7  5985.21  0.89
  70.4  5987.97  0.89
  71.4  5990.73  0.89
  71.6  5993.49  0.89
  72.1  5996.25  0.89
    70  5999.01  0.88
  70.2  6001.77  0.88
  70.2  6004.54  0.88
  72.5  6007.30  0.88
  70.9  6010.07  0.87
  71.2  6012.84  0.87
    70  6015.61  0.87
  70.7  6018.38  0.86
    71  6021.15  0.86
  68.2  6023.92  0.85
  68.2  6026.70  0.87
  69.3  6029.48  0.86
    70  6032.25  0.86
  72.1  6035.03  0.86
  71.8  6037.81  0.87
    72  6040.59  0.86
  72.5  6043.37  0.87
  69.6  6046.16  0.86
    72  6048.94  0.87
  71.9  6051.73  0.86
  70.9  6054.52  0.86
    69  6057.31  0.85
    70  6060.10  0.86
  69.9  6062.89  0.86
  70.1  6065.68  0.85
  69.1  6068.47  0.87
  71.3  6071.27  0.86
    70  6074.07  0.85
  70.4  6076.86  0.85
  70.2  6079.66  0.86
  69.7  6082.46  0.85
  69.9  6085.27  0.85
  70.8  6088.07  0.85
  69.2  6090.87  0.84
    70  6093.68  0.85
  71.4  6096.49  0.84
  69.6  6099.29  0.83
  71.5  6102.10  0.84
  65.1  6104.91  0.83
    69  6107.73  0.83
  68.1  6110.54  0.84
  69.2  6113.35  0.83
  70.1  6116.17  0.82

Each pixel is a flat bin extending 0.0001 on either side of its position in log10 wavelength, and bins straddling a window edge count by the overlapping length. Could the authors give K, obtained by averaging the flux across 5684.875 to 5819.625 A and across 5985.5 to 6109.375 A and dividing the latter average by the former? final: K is 0.9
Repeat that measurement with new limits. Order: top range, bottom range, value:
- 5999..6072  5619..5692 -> 0.94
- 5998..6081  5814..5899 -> 0.97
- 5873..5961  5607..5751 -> 0.95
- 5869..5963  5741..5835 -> 0.96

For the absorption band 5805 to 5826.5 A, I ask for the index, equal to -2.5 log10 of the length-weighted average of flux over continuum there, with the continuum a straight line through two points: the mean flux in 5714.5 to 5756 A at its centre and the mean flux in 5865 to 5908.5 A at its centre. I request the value -0.03 mag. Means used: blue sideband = 74.7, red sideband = 70.9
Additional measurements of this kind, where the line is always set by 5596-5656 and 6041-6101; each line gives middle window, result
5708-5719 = 0.017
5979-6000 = 0.009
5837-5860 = 0.003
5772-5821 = -0.018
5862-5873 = 0.004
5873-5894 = 0.012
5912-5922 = 0.011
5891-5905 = 0.104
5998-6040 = 0.008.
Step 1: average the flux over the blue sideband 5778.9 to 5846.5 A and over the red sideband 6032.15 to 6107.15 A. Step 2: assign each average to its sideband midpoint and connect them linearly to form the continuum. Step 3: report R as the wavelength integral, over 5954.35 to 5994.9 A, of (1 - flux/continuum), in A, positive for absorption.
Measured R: 0.3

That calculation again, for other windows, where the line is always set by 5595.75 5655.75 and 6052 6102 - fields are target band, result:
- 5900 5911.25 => 0.1 A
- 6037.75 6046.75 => -0.1 A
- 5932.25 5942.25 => 0.1 A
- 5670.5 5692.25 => -0.1 A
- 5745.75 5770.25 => 0.3 A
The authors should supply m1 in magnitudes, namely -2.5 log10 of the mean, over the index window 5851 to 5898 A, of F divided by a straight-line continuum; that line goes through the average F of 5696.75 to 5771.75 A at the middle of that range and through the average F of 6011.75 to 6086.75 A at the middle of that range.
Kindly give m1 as 0.013 mag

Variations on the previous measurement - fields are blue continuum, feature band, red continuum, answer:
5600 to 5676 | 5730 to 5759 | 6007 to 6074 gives 0.00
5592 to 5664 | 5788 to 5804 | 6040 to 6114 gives -0.03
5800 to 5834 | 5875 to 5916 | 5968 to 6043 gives 0.04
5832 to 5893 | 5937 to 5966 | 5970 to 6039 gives -0.01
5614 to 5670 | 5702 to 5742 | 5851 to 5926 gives -0.01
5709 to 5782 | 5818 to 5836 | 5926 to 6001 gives -0.02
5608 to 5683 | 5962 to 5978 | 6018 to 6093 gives -0.01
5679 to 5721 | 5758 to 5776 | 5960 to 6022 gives 0.00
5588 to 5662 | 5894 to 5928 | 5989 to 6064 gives 0.02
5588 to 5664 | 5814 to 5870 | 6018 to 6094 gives -0.01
